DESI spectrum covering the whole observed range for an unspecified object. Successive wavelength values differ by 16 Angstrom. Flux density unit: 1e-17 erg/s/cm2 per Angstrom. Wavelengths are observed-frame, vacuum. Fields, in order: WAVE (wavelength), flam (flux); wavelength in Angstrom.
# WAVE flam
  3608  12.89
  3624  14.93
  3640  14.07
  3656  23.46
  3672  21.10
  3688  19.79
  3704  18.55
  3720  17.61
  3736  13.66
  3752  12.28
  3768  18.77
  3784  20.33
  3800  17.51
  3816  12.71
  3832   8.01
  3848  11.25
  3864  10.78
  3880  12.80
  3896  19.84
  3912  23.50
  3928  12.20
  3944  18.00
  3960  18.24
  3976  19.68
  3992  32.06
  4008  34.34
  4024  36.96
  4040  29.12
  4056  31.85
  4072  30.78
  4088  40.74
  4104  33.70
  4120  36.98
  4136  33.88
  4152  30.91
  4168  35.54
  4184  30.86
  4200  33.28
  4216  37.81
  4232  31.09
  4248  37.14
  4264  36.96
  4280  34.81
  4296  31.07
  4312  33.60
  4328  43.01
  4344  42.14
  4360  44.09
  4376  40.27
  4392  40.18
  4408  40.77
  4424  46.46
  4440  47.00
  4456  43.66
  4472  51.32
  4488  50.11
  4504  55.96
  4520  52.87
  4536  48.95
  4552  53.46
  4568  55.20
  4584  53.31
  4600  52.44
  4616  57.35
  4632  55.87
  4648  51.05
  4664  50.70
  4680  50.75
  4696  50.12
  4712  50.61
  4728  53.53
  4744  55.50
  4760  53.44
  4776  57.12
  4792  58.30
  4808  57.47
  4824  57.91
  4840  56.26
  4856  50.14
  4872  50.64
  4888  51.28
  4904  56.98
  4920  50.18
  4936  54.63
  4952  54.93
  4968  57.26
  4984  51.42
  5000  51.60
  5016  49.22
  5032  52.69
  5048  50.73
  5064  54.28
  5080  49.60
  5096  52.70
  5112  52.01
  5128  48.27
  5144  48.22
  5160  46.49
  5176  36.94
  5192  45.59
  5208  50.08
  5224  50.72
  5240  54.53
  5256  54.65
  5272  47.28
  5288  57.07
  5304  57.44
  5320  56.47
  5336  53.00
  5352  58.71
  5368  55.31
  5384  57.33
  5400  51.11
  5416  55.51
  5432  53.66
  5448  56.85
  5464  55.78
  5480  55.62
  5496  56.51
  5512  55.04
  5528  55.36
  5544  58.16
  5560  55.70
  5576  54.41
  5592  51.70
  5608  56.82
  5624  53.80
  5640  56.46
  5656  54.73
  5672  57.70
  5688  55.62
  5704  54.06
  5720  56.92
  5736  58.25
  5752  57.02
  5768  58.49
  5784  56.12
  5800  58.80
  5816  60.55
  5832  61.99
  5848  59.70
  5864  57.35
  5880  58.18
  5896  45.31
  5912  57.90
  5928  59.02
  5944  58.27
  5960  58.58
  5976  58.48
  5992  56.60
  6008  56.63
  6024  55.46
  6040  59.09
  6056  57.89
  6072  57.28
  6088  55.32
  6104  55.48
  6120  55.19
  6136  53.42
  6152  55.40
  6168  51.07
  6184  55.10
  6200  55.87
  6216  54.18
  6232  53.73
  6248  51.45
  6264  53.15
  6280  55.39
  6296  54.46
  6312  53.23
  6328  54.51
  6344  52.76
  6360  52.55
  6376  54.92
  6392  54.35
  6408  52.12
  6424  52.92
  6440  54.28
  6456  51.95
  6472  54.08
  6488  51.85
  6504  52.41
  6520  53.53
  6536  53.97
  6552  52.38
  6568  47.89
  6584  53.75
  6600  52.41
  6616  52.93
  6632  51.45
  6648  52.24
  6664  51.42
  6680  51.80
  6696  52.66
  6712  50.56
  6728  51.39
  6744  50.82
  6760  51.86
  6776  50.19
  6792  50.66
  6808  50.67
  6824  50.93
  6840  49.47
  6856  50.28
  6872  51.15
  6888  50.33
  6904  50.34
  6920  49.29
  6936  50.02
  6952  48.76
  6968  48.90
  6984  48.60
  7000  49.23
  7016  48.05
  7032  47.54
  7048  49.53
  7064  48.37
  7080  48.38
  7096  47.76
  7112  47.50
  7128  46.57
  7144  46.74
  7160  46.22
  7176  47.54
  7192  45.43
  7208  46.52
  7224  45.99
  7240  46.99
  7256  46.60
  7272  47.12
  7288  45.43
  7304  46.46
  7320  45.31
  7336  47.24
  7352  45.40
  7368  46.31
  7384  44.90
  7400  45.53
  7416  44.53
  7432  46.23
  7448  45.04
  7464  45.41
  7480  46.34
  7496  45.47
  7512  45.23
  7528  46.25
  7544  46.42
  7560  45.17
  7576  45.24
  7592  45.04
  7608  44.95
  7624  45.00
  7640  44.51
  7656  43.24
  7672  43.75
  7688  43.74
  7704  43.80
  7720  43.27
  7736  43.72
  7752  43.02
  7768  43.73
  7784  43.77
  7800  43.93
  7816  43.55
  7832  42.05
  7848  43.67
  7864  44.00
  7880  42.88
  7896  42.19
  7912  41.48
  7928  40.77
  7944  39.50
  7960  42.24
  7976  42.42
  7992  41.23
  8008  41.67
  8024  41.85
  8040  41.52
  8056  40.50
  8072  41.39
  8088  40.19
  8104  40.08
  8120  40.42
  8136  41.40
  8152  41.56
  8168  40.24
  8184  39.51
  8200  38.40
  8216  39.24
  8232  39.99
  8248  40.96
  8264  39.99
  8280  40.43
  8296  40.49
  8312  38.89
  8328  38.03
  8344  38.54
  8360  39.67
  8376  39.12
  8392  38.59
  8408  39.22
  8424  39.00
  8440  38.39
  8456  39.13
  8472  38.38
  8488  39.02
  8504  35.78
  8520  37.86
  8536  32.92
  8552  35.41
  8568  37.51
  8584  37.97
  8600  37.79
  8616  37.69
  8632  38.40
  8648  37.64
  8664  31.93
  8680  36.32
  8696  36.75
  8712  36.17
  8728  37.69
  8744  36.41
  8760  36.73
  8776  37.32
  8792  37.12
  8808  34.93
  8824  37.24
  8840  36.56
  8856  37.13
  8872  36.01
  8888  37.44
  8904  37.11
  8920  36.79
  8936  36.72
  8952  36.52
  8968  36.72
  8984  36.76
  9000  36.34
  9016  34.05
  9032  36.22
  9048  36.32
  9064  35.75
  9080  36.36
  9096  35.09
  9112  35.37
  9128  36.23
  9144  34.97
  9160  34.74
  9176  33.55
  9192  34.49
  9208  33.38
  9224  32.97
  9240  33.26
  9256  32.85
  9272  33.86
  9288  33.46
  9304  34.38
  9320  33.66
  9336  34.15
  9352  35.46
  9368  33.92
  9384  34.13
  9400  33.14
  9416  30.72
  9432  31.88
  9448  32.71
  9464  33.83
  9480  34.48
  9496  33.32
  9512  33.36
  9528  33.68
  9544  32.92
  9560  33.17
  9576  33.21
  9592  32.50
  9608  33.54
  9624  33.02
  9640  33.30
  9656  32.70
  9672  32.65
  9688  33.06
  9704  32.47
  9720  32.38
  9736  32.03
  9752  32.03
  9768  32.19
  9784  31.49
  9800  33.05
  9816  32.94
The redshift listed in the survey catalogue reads 0.000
